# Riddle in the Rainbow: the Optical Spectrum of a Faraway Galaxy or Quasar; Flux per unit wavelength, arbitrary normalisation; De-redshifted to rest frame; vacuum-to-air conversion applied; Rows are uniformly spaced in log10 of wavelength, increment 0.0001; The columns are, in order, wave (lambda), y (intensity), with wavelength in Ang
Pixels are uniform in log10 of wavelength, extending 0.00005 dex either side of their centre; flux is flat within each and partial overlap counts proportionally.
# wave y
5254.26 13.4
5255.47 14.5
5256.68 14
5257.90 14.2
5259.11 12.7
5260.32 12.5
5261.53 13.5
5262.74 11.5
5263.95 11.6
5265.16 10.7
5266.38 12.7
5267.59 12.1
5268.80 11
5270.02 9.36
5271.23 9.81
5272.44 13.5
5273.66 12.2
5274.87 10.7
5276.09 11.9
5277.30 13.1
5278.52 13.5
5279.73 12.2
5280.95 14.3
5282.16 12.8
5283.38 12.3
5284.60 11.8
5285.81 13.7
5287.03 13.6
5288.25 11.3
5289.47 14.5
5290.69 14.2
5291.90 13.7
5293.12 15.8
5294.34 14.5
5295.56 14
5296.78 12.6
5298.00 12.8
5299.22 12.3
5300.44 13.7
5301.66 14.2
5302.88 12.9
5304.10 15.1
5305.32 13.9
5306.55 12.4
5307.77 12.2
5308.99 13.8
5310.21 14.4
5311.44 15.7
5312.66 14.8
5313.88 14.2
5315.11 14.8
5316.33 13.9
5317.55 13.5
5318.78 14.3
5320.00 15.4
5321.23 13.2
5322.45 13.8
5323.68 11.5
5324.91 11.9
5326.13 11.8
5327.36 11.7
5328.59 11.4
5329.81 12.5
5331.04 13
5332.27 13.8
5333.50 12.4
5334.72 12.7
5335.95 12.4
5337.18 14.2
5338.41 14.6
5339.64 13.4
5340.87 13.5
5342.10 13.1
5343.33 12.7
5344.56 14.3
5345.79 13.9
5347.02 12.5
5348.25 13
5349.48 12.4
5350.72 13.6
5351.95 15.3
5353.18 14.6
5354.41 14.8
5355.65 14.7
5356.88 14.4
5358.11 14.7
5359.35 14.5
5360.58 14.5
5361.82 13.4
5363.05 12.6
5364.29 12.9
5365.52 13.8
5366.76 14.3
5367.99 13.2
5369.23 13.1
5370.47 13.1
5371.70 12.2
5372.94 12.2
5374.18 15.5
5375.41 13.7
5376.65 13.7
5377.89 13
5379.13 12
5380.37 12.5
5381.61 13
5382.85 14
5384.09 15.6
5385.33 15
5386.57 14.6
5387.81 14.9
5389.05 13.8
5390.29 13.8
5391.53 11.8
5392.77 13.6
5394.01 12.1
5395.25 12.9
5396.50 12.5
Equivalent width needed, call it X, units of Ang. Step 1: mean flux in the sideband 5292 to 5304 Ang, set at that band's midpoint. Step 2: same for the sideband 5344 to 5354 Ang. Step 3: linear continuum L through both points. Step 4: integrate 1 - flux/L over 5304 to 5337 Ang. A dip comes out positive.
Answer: 0.9 Ang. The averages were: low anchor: 13.7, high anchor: 13.7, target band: 13.3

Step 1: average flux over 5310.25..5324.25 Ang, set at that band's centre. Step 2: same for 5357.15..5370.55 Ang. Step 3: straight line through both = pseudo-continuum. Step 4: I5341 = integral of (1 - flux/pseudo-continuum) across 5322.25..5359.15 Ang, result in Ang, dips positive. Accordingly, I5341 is 1.6 Ang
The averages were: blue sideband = 14.1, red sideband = 13.7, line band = 13.3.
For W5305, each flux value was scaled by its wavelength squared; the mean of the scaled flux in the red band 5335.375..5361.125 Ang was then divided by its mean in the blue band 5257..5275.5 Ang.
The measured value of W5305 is 1.2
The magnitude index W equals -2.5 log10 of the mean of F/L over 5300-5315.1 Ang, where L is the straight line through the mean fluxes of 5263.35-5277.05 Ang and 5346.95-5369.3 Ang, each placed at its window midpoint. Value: -0.12 mag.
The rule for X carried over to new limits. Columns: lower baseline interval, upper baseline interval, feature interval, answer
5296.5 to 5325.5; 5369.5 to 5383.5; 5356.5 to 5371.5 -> -0.4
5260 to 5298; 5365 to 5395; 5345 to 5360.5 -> -0.9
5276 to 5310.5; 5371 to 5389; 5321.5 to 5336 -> 1.2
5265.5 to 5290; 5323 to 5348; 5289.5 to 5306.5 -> -1.8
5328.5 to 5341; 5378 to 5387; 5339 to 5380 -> -0.4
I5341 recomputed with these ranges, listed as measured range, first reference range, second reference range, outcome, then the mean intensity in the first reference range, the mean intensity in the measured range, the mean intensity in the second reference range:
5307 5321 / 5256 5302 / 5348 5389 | -1.1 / 12.8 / 14.2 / 13.8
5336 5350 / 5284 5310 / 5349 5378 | 0.3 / 13.5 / 13.4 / 13.8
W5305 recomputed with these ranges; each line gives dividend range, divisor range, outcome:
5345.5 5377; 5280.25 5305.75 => 1.04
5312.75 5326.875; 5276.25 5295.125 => 1.02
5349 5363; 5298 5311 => 1.07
